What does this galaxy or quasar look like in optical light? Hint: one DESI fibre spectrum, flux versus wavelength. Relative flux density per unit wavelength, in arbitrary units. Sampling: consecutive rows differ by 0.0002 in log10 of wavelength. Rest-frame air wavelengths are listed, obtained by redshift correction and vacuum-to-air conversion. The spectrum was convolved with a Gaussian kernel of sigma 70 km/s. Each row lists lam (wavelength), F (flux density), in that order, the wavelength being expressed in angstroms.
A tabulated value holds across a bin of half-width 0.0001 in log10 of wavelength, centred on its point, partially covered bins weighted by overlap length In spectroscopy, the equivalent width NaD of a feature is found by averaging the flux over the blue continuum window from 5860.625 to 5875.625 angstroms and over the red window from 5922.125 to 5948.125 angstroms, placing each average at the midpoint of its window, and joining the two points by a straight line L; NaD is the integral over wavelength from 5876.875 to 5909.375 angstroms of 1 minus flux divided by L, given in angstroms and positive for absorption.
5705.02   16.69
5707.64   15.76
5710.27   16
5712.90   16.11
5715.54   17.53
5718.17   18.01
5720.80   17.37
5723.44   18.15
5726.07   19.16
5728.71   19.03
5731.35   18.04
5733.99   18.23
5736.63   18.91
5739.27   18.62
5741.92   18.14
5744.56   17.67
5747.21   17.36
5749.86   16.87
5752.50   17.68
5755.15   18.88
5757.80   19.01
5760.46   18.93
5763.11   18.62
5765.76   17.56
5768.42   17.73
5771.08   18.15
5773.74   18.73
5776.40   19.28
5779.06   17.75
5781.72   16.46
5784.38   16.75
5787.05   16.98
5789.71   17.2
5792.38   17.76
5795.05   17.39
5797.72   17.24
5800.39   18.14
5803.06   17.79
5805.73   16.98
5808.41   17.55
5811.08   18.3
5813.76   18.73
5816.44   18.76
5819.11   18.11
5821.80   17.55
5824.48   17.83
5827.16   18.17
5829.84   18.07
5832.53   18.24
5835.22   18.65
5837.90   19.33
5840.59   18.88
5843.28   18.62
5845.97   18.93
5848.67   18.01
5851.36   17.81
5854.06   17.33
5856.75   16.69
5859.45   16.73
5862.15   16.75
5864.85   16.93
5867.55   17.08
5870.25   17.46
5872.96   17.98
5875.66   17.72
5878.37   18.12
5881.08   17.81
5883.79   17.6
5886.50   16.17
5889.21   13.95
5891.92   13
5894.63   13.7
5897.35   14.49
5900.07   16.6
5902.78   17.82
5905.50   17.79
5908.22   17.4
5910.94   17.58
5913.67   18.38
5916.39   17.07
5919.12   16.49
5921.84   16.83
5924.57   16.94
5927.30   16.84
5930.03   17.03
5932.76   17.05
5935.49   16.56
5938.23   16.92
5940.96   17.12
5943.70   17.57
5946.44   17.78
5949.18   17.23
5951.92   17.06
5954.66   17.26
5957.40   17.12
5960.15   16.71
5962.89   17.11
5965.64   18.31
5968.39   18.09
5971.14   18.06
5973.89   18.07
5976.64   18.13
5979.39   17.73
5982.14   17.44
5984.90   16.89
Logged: 1.9 angstroms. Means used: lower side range 17.3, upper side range 17.1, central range 16.2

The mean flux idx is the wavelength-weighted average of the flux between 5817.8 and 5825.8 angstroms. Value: 17.8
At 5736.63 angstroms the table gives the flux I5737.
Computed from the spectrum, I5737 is 18.91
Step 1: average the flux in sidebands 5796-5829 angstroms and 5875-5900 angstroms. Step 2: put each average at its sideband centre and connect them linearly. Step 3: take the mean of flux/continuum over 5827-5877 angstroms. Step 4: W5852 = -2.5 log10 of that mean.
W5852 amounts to -0.06 mag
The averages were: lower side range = 17.9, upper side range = 15.8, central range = 17.9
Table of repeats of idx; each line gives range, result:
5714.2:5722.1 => 17.6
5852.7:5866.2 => 16.9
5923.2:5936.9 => 16.9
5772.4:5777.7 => 19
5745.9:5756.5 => 17.7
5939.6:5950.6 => 17.4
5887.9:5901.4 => 14.3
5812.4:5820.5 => 18.5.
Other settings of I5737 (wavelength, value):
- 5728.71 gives 19.03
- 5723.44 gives 18.15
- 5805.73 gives 16.98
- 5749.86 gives 16.87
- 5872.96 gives 17.98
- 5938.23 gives 16.92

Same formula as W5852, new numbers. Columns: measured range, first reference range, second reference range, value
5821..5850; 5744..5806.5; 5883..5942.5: -0.07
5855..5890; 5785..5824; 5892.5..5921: 0.00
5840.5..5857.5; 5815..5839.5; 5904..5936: 0.00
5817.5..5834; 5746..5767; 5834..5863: 0.00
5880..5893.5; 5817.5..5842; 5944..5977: 0.15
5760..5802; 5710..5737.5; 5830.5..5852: 0.03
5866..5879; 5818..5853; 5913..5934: 0.01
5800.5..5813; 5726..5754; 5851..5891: -0.01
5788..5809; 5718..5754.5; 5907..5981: 0.02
